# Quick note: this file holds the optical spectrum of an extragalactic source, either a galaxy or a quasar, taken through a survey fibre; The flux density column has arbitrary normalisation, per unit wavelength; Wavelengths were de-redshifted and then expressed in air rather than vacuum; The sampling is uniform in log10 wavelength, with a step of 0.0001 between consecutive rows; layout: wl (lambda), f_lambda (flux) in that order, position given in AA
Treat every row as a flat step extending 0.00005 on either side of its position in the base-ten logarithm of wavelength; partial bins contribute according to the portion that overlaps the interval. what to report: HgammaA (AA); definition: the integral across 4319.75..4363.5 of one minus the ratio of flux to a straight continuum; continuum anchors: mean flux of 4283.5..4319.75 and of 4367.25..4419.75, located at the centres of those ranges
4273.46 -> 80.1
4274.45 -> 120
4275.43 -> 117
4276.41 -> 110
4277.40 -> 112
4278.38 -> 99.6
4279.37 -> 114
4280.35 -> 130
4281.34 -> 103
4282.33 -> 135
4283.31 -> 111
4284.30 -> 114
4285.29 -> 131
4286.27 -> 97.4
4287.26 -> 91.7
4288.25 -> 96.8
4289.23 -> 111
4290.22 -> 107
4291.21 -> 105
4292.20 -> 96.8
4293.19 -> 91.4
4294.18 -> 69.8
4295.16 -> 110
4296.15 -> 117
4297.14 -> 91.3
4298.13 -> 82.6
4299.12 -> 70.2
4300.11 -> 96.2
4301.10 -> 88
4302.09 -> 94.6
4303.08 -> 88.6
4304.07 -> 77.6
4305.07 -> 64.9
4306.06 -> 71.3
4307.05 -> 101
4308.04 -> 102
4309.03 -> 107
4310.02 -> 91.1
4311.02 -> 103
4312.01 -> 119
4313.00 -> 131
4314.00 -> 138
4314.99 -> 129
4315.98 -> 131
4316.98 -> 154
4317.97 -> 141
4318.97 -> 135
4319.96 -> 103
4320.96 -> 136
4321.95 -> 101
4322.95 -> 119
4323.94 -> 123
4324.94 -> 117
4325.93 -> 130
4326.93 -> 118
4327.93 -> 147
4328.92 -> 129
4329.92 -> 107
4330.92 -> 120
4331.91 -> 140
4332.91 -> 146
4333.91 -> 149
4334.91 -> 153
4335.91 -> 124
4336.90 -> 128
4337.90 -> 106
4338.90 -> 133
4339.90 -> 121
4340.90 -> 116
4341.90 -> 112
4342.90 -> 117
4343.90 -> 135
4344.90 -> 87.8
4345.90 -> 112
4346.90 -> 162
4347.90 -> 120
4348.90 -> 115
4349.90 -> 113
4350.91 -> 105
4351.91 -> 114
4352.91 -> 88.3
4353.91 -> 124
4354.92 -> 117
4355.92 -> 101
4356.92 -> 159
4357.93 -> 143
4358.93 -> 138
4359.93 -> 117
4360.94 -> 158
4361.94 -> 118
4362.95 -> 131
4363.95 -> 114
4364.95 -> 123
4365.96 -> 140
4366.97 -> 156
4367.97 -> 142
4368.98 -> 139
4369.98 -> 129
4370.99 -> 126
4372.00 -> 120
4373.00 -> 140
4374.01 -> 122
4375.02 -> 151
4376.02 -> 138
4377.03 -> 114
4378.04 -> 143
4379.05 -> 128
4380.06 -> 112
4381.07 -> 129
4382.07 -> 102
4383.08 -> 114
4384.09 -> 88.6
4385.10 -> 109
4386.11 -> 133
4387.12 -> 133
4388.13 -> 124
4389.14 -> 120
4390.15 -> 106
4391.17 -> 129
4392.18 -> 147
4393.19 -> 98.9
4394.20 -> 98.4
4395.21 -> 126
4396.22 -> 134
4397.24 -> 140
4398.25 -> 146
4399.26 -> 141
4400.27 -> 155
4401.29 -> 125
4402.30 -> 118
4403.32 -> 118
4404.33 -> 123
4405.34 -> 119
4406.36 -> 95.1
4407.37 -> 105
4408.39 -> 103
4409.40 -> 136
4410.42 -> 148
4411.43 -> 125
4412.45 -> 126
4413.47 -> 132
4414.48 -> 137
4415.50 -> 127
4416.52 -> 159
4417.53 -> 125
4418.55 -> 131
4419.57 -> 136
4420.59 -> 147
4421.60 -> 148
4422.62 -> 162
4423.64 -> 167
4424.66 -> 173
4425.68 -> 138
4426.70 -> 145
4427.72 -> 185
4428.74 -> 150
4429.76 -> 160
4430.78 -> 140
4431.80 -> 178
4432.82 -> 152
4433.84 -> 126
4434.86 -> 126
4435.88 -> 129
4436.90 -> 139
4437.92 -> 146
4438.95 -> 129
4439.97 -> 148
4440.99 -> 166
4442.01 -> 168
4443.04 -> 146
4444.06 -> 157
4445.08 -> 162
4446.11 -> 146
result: -4.0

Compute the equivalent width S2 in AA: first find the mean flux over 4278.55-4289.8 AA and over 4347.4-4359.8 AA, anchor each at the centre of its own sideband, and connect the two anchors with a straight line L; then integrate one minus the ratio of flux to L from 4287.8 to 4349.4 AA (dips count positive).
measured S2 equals 1.2 AA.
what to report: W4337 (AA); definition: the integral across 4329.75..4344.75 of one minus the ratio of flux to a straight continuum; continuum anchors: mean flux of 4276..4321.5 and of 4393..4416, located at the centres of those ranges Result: -1.8 AA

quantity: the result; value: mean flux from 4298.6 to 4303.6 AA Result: 87.5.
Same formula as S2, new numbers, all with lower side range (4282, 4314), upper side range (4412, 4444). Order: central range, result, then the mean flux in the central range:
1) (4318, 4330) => -1.61 AA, 123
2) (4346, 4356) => 0.18 AA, 116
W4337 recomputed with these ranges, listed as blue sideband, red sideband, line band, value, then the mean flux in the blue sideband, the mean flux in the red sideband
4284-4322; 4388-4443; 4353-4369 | -1.30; 105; 137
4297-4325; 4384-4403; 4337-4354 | -0.27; 107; 126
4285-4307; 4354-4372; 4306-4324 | -2.51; 93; 132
